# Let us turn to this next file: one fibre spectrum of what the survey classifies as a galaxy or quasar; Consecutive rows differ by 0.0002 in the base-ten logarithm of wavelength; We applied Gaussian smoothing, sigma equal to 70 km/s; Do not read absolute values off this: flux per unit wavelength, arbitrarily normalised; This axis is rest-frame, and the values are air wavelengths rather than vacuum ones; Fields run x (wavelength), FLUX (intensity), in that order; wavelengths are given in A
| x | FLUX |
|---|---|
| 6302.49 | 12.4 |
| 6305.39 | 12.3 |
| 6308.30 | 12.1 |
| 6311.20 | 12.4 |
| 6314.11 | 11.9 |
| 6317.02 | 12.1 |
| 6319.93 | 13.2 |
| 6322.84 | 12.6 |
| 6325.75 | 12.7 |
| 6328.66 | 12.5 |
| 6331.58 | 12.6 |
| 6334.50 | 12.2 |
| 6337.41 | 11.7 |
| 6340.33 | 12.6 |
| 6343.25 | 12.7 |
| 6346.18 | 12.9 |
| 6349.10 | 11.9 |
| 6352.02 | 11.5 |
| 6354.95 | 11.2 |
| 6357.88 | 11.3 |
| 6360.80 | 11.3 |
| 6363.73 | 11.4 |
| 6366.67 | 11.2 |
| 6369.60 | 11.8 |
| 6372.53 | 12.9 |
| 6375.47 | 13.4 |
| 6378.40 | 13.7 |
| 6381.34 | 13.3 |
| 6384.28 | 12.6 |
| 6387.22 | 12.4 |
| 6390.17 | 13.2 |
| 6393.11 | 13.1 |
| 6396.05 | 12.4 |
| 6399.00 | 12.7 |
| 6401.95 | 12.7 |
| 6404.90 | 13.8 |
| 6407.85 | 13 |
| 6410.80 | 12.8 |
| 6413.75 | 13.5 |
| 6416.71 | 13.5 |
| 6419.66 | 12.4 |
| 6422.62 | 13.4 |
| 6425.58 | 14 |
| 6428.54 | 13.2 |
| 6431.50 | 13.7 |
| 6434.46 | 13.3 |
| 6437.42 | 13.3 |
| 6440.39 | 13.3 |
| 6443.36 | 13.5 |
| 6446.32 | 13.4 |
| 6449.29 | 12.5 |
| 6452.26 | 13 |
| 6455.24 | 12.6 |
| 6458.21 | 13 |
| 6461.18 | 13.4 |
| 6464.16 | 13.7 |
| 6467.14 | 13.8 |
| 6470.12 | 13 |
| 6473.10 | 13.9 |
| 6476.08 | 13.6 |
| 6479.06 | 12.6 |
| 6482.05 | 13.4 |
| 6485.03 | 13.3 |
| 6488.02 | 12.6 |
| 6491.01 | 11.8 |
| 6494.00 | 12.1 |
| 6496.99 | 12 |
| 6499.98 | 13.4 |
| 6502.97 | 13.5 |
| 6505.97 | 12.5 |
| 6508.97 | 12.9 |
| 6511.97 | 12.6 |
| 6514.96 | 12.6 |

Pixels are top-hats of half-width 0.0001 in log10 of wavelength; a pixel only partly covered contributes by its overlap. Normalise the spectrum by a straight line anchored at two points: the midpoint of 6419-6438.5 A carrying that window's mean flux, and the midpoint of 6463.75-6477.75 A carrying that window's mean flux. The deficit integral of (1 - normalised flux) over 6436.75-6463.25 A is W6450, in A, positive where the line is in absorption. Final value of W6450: 0.7 A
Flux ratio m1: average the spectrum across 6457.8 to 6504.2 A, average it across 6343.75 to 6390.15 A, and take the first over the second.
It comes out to 1.1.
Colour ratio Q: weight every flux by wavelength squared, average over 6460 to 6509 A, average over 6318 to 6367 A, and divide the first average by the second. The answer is 1.1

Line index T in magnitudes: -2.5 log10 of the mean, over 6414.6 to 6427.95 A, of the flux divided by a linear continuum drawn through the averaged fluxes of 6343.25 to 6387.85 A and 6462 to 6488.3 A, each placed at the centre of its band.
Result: -0.04 mag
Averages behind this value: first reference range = 12.2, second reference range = 13.4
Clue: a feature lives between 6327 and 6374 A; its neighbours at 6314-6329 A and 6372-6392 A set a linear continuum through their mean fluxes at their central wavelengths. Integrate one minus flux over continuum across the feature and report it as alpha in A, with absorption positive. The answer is 3.0 A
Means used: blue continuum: 12.6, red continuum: 13.1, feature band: 12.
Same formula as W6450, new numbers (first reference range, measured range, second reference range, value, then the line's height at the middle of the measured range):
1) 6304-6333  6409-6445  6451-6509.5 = -1.41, 12.8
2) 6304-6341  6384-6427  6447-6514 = -1.22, 12.7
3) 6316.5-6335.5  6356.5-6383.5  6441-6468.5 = 1.13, 12.8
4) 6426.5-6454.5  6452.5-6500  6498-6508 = 0.51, 13.1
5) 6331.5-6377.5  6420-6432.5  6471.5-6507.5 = -0.97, 12.5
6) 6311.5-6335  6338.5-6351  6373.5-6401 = 0.18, 12.6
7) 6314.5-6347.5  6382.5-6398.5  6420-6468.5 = 0.21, 12.9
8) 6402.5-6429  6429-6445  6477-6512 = -0.34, 13.1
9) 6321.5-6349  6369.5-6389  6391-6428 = -0.15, 12.9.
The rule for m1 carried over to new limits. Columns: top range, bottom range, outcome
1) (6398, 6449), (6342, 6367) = 1.13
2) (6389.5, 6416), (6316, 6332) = 1.03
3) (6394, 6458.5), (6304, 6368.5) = 1.09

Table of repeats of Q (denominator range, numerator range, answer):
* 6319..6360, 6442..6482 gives 1.12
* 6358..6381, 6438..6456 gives 1.09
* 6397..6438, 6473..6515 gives 0.99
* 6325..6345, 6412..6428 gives 1.10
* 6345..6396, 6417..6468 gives 1.10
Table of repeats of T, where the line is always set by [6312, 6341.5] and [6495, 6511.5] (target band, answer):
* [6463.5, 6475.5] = -0.07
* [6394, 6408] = -0.03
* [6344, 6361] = 0.06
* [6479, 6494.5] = 0.01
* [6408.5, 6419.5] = -0.05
